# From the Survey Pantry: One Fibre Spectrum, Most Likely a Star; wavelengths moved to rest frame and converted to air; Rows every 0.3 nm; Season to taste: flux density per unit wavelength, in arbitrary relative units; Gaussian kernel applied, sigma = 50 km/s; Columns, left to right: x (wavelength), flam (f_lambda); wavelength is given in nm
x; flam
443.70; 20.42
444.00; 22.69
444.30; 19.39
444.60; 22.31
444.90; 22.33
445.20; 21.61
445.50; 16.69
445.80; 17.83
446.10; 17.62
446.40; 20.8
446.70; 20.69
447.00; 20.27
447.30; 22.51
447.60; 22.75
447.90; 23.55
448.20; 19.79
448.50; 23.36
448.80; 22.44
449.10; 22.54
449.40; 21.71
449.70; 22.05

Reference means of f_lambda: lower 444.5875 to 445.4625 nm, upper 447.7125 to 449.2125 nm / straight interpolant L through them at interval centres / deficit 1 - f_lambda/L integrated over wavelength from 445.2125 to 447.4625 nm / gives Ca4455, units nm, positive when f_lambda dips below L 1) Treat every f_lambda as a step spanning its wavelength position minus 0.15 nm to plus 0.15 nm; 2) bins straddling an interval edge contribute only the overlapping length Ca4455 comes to 0.22 nm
